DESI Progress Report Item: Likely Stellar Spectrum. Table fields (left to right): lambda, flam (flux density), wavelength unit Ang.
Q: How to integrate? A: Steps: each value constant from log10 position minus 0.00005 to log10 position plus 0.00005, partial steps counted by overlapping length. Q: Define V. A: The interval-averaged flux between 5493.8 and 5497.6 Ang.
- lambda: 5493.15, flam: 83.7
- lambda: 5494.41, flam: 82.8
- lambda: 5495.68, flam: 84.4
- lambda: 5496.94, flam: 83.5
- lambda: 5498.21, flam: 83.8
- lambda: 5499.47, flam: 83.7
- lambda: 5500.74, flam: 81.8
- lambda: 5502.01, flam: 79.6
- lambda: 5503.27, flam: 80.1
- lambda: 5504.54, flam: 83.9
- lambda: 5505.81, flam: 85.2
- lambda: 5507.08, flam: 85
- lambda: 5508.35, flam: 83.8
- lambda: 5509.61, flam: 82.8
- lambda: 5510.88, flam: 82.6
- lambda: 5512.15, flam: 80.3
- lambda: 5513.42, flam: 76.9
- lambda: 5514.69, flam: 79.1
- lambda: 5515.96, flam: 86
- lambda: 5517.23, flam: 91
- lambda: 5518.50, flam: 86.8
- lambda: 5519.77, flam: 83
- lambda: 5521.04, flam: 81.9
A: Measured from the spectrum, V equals 83.5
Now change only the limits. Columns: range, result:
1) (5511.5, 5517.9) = 82.7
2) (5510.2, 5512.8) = 81.4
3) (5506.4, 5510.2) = 84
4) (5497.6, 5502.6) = 82.2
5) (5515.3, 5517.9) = 88.4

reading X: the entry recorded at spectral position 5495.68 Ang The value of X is 84.4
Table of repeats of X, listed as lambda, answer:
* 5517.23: 91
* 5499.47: 83.7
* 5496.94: 83.5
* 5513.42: 76.9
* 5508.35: 83.8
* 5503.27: 80.1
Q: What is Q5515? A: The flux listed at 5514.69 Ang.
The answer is 79.1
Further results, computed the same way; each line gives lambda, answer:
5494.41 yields 82.8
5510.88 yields 82.6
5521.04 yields 81.9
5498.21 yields 83.8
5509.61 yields 82.8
